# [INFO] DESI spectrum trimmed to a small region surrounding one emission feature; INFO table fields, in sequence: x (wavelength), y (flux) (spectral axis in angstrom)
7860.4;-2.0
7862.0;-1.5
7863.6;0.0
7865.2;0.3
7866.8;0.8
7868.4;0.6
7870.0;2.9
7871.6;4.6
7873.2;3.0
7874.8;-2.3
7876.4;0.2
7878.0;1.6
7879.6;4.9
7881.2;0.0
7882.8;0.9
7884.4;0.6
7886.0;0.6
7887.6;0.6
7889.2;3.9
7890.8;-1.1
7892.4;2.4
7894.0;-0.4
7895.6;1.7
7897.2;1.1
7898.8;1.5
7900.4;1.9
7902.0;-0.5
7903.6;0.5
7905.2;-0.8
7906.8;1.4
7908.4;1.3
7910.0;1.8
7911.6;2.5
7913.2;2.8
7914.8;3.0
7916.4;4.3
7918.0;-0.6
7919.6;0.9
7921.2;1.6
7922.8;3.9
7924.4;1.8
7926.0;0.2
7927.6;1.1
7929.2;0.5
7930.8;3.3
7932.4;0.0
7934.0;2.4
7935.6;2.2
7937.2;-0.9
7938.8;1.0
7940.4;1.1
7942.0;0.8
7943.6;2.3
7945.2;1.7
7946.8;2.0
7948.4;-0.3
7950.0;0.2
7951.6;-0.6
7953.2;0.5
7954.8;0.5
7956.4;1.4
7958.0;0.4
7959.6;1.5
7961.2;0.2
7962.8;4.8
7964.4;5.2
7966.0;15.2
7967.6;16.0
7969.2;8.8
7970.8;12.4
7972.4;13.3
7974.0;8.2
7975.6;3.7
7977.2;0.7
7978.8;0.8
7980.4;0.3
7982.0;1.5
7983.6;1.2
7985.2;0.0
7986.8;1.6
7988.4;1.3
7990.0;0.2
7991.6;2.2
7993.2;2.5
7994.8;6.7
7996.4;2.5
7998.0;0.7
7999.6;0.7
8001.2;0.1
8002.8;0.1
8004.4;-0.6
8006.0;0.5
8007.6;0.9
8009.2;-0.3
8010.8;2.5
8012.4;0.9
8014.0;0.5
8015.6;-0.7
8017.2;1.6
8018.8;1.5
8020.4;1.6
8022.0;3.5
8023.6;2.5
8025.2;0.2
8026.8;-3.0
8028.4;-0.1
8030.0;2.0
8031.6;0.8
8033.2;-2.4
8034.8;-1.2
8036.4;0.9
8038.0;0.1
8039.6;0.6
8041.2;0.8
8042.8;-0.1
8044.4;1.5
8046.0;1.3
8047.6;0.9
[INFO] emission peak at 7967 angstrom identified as [O II]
